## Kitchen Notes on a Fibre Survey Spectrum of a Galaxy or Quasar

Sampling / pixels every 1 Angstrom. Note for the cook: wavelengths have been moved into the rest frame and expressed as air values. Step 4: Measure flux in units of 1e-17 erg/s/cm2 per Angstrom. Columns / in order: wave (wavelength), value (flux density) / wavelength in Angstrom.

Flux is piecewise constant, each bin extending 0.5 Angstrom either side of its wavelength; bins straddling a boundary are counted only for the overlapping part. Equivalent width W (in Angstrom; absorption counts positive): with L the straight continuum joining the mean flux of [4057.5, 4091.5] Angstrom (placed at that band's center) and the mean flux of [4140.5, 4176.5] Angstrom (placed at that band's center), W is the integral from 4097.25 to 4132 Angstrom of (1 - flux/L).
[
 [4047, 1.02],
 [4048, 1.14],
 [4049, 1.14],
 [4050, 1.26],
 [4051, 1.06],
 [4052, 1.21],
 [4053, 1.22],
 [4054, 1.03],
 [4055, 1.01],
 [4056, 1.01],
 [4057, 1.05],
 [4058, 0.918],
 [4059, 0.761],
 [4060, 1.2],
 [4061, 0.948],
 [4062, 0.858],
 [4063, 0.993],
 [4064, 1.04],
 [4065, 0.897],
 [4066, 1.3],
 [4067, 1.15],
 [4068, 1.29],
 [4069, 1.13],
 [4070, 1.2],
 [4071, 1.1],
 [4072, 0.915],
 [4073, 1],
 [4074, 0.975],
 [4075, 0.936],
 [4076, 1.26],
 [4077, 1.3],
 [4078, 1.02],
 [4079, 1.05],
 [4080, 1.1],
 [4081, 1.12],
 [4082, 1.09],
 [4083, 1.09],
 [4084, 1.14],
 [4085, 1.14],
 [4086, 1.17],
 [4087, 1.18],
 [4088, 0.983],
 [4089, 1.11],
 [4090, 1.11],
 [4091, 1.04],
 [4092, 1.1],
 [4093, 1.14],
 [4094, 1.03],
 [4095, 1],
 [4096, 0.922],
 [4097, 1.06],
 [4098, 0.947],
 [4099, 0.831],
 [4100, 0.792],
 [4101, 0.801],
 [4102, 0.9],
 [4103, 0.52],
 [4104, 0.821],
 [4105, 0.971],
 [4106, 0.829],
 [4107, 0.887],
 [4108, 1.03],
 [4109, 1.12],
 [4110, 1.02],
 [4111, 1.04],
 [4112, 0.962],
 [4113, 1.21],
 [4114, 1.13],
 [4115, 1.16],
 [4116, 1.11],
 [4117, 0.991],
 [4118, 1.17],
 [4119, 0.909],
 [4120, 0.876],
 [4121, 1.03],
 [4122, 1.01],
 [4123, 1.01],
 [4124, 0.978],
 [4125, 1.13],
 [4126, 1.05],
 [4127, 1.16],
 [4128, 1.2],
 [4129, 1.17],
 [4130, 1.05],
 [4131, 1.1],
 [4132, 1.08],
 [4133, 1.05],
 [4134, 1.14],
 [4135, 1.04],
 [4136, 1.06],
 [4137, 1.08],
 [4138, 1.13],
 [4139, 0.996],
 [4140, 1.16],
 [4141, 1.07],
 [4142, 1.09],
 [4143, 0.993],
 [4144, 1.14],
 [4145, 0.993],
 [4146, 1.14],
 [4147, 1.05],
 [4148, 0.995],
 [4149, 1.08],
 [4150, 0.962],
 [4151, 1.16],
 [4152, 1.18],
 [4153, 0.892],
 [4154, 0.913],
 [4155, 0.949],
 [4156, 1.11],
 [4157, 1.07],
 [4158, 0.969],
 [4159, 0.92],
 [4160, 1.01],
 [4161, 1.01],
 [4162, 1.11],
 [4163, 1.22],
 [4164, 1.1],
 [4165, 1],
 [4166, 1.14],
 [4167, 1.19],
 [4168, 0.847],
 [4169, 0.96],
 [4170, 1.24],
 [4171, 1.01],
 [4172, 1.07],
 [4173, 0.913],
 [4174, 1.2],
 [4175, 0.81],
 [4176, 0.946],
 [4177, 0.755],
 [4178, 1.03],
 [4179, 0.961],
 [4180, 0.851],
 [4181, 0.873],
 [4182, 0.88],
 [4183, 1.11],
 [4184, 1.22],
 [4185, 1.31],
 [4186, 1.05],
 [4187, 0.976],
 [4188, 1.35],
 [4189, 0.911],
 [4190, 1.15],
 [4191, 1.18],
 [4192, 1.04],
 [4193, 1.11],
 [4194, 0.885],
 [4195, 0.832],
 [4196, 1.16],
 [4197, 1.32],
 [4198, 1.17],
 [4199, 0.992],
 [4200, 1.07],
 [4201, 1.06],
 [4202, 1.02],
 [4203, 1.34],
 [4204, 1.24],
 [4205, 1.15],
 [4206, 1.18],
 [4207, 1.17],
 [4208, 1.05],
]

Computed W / 1.9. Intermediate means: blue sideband 1.07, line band 0.999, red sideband 1.04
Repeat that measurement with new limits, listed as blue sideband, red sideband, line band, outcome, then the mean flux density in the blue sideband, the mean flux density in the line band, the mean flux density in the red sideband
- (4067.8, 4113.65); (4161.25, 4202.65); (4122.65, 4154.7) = -0.9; 1.03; 1.07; 1.05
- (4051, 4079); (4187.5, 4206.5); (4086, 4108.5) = 2.4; 1.06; 0.96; 1.11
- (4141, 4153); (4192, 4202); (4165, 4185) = 1.0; 1.06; 1.01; 1.06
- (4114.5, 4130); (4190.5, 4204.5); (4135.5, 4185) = 2.2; 1.06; 1.03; 1.1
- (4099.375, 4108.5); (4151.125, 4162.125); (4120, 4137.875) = -2.9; 0.839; 1.07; 1.01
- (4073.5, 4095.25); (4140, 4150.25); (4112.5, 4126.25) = 0.3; 1.1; 1.05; 1.06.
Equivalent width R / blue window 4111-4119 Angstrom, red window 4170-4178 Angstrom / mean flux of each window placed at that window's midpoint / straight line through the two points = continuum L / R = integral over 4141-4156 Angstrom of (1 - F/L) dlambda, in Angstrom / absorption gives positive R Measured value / -0.2 Angstrom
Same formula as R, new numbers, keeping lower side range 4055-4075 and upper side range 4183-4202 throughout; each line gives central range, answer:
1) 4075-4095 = -1.2 Angstrom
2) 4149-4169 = 0.8 Angstrom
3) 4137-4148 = 0.0 Angstrom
